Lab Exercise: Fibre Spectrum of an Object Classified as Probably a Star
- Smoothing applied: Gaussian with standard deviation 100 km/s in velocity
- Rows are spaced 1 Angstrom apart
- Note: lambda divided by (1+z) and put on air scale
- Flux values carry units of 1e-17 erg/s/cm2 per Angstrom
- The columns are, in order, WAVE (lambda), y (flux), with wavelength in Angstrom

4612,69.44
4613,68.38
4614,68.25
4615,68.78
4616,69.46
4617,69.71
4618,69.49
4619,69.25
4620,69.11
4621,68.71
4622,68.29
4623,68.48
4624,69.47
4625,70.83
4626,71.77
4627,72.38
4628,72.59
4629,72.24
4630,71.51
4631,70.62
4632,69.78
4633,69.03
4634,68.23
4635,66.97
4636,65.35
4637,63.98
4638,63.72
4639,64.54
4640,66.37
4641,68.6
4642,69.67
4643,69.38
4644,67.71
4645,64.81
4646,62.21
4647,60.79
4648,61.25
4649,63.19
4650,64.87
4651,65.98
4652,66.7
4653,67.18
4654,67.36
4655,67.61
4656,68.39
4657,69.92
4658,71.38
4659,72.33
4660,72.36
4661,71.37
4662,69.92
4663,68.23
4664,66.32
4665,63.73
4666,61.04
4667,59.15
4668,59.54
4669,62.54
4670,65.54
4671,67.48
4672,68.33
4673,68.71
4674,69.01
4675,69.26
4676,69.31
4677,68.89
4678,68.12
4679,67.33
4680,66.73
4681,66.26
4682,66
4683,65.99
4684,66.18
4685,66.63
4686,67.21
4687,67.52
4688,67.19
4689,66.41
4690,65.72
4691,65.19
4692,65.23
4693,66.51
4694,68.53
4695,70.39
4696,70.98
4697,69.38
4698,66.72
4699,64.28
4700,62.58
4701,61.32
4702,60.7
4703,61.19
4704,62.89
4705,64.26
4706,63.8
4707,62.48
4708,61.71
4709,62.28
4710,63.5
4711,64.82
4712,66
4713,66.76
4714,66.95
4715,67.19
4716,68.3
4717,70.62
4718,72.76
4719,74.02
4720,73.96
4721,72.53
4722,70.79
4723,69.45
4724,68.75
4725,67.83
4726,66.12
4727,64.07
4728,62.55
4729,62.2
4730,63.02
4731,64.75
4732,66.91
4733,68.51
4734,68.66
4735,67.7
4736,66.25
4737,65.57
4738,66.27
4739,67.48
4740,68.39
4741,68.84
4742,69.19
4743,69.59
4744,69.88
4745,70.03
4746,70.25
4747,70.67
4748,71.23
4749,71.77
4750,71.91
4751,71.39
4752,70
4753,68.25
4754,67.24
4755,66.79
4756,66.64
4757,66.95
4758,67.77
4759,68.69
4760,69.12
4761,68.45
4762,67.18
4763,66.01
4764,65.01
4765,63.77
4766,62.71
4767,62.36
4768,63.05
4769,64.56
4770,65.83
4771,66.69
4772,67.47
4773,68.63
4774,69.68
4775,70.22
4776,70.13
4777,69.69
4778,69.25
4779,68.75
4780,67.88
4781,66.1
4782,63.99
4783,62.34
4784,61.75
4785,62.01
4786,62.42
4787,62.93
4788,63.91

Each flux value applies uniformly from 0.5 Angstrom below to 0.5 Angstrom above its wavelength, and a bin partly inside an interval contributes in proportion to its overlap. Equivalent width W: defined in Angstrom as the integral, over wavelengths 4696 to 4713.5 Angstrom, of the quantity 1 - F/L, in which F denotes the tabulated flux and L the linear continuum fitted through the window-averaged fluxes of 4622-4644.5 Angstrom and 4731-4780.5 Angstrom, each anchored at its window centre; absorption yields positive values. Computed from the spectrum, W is 1.1 Angstrom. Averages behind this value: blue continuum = 68.8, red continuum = 67.9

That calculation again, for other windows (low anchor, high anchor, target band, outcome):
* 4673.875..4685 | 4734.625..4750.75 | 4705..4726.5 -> 0.3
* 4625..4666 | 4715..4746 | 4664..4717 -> 1.8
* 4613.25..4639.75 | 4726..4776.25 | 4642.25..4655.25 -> 0.6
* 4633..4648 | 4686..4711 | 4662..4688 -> -0.4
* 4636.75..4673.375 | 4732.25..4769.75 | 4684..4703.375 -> 0.2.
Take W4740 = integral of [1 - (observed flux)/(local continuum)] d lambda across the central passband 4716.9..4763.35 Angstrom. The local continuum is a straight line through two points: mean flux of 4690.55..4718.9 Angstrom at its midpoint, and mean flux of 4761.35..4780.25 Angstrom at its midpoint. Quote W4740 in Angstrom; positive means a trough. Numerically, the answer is -1.5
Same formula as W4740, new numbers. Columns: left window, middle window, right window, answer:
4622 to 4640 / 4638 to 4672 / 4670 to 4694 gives 0.88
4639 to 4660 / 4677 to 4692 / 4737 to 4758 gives 0.22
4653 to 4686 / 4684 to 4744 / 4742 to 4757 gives 1.64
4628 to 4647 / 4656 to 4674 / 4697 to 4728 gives 0.00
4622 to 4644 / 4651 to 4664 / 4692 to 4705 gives -0.31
